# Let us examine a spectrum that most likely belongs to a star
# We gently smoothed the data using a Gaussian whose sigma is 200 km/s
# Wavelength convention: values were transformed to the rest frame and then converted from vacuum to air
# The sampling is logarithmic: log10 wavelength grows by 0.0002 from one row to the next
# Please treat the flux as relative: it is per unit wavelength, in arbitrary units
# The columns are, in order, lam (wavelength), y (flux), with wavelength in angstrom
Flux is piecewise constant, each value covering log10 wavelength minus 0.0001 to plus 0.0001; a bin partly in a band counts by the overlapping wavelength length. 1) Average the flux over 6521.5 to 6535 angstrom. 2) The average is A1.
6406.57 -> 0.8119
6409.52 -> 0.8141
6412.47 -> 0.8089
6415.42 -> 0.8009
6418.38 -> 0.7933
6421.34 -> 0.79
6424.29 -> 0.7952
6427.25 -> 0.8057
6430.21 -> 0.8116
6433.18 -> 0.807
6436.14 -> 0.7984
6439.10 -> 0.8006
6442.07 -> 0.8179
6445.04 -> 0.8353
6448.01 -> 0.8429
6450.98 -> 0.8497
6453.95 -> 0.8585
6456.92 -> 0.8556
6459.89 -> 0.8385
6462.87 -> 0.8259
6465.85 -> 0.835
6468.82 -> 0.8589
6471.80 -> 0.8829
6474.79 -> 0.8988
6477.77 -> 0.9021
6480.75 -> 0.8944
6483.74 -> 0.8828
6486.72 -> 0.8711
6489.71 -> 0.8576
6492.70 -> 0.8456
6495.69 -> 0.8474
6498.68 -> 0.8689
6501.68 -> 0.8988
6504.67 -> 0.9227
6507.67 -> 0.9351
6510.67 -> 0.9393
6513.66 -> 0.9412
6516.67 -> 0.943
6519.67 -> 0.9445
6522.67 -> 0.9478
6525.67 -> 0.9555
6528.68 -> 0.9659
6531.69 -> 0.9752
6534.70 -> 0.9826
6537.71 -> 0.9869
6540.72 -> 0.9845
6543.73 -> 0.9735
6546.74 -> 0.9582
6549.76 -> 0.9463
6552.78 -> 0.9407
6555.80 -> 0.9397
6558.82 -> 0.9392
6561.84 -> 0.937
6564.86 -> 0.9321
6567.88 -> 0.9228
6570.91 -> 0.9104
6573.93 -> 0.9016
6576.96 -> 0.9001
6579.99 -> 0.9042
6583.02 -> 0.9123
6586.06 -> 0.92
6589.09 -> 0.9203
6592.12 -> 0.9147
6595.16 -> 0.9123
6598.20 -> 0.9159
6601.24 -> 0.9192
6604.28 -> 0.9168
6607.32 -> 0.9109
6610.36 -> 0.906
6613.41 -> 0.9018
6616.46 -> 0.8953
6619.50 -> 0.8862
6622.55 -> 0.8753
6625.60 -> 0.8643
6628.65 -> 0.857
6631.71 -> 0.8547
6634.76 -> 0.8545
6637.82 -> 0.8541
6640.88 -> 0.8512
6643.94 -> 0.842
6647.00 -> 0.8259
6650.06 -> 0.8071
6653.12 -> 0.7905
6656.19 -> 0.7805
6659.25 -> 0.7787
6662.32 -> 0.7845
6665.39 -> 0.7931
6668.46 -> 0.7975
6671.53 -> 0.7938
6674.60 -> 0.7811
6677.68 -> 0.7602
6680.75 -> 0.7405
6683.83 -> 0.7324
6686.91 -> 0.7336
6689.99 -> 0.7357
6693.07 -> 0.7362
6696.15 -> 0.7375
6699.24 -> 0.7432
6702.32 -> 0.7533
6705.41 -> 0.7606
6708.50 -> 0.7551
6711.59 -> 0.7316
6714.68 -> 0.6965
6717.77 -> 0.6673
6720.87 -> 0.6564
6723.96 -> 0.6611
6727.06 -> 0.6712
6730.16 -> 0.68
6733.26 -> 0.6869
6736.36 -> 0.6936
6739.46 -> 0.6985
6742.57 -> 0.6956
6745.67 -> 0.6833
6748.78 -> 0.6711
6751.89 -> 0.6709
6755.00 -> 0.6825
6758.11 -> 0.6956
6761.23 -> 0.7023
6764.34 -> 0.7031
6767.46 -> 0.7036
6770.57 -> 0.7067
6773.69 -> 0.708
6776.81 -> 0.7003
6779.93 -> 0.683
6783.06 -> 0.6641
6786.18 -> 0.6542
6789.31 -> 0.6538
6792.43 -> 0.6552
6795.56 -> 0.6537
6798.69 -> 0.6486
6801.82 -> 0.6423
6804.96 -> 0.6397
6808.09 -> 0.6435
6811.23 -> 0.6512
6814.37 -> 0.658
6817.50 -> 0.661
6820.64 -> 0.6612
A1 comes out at 0.964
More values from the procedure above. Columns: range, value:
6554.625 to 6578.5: 0.923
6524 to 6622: 0.93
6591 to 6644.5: 0.885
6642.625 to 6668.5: 0.8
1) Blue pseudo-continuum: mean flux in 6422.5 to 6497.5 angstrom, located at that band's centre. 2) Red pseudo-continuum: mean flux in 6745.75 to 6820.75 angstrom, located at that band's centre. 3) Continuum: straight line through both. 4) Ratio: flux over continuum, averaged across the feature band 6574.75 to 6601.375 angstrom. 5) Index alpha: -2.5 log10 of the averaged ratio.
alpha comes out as -0.18 mag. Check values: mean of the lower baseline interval 0.845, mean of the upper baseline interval 0.672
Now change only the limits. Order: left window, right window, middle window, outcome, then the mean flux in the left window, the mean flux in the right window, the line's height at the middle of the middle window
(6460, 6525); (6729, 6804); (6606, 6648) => -0.11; 0.892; 0.68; 0.788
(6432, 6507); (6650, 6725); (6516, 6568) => -0.16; 0.857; 0.748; 0.821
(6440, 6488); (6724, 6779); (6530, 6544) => -0.20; 0.859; 0.69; 0.816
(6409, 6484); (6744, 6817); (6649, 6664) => -0.08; 0.834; 0.673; 0.733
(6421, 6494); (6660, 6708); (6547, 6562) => -0.17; 0.843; 0.759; 0.807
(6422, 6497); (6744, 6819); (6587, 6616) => -0.19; 0.844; 0.672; 0.768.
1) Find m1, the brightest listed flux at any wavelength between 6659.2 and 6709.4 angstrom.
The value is 0.7975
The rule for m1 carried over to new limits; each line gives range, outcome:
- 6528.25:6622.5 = 0.9869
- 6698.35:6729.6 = 0.7606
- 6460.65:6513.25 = 0.9393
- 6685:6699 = 0.7375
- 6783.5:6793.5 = 0.6552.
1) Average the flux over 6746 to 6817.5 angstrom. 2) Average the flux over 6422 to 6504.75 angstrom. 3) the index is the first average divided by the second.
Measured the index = 0.79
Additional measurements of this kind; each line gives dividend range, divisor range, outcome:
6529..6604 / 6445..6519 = 1.06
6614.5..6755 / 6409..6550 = 0.87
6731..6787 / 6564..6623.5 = 0.76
